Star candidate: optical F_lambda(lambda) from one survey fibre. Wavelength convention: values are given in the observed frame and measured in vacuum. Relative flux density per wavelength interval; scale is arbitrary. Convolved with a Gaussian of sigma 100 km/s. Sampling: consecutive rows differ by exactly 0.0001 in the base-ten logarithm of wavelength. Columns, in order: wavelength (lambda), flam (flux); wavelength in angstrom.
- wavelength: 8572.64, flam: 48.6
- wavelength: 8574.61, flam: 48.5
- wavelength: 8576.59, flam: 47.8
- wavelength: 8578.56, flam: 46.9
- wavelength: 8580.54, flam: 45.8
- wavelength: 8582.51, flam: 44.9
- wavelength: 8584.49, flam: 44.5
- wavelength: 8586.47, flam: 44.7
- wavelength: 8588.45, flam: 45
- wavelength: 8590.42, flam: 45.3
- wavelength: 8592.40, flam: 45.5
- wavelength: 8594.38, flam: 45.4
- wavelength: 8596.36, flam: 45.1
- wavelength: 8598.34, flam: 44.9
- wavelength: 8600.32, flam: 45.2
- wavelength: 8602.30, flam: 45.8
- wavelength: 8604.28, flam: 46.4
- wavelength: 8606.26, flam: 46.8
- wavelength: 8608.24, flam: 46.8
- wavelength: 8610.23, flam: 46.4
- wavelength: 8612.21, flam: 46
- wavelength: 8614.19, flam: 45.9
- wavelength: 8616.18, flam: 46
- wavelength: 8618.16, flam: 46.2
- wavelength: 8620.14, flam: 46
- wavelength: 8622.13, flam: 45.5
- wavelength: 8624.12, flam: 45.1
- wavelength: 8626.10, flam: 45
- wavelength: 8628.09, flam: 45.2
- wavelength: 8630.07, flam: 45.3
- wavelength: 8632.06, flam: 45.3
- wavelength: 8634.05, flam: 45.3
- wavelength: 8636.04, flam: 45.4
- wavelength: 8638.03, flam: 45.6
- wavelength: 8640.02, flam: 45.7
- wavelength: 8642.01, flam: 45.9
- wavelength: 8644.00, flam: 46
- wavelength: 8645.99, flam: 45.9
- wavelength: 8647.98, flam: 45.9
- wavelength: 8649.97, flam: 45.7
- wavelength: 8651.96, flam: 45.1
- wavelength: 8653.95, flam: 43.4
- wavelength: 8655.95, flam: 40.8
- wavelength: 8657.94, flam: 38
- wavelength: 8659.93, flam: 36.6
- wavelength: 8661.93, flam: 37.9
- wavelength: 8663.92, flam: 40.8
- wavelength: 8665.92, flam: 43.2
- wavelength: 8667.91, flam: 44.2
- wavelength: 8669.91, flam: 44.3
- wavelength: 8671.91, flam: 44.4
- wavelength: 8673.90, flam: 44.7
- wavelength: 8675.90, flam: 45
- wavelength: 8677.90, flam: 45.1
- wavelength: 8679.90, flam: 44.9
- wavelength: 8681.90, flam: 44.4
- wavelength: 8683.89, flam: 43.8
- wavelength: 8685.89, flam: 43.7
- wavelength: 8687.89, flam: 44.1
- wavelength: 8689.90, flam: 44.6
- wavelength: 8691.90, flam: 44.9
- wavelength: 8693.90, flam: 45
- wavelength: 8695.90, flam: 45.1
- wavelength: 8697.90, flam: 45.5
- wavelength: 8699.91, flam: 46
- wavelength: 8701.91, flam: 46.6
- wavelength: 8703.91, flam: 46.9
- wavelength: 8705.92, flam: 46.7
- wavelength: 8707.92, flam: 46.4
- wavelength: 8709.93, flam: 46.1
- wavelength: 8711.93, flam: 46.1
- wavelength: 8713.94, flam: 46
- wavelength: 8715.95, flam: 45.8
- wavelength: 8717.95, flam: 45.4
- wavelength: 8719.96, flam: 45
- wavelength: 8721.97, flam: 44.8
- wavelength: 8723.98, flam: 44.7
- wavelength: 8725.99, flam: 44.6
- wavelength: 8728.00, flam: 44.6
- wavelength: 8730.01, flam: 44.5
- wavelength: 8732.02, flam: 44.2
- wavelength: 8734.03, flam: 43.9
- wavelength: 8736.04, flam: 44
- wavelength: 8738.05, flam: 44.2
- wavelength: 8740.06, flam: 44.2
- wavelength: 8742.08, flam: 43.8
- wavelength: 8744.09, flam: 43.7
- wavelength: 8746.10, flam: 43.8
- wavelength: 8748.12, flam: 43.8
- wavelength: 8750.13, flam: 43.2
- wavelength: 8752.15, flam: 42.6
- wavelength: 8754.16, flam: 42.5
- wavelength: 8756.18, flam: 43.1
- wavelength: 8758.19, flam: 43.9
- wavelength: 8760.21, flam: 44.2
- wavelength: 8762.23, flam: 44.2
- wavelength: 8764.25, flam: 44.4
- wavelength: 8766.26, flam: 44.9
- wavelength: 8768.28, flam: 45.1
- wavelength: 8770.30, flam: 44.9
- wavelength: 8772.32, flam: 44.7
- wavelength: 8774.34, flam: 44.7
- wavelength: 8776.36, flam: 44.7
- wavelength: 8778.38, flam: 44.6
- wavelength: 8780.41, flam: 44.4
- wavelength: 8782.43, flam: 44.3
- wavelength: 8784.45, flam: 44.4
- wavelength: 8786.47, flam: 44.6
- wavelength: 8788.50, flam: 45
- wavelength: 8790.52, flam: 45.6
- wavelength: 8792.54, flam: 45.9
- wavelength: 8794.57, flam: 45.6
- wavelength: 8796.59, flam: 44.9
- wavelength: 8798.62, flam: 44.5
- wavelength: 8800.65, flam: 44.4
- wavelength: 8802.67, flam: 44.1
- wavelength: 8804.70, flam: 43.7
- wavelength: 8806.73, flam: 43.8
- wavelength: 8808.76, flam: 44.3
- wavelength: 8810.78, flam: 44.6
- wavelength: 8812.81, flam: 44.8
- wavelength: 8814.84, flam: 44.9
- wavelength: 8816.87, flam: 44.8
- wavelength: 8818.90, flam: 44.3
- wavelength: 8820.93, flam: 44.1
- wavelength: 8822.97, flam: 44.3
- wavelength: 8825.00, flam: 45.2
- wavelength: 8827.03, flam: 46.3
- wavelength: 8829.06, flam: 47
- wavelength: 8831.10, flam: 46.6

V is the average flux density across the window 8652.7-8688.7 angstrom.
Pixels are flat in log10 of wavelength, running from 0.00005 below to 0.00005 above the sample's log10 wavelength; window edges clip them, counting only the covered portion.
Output 42.8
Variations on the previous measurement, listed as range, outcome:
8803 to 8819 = 44.4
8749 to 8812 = 44.4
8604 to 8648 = 45.8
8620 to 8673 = 43.9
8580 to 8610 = 45.5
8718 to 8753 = 44.1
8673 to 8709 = 45.2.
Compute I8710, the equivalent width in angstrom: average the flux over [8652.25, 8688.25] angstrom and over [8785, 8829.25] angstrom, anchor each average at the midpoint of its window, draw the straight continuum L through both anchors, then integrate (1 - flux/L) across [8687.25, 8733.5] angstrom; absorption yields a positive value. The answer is -2.14 angstrom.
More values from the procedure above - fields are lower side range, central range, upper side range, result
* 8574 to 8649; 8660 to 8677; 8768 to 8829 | 1.02 angstrom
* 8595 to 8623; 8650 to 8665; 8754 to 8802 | 1.59 angstrom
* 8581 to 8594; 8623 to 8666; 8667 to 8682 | 0.94 angstrom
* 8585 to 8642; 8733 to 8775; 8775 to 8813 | 0.81 angstrom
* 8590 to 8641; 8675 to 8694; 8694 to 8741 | 0.36 angstrom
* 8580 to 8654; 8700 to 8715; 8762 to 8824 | -0.43 angstrom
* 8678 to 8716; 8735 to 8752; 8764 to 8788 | 0.45 angstrom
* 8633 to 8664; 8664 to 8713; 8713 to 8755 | -1.30 angstrom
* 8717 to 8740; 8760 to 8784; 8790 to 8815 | 0.01 angstrom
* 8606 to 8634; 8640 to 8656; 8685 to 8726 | 0.19 angstrom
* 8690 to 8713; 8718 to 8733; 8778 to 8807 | 0.29 angstrom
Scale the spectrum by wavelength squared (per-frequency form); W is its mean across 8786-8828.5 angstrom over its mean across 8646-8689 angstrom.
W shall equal 1.1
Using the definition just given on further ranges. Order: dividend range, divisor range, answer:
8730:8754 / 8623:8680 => 1.02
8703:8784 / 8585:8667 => 1.03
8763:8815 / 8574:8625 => 1.02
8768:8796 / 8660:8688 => 1.06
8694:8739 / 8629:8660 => 1.04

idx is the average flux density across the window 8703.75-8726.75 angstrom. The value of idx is 45.7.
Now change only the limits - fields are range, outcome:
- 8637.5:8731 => 44.5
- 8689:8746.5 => 45.1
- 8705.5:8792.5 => 44.6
